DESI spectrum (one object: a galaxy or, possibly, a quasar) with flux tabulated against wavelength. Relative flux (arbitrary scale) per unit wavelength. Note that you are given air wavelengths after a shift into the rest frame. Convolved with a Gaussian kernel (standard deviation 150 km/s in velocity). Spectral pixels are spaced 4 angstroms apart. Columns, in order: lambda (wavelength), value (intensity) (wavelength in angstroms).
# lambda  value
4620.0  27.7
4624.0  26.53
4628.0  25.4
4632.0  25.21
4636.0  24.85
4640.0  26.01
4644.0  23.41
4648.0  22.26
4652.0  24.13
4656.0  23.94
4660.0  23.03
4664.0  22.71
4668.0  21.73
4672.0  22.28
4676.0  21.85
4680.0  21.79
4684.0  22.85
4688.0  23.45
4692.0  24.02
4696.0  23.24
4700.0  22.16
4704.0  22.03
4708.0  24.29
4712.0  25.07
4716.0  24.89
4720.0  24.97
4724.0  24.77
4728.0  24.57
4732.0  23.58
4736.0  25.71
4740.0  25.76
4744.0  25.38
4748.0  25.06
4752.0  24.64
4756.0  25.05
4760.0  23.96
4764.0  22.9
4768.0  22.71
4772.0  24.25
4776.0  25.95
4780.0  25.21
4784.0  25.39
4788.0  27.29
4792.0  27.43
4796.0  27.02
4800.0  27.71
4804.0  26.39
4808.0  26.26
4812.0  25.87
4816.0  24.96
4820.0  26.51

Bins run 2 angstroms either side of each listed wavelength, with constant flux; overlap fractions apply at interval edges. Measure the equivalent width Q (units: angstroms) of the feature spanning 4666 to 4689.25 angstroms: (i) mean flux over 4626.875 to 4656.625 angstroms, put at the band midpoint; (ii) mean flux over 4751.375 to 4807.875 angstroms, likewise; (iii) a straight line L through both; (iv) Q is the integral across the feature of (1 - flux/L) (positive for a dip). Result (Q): 2.2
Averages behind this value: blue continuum 24.4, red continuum 25.5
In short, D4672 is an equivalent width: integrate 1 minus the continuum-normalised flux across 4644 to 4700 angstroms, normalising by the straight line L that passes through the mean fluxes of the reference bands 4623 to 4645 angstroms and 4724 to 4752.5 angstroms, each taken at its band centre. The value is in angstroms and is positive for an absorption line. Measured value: 5.10 angstroms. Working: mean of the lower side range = 25.3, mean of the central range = 22.9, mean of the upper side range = 25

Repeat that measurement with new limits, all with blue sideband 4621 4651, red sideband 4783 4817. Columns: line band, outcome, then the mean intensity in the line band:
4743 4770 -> 1.97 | 24.2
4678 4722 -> 3.47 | 23.5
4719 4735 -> 0.80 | 24.5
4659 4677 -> 2.07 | 22.3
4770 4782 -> 0.54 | 25.1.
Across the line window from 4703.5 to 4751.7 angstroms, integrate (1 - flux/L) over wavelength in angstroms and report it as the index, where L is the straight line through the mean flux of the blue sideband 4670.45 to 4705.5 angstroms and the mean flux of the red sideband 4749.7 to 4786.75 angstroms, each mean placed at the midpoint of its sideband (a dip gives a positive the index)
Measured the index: -2.4 angstroms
